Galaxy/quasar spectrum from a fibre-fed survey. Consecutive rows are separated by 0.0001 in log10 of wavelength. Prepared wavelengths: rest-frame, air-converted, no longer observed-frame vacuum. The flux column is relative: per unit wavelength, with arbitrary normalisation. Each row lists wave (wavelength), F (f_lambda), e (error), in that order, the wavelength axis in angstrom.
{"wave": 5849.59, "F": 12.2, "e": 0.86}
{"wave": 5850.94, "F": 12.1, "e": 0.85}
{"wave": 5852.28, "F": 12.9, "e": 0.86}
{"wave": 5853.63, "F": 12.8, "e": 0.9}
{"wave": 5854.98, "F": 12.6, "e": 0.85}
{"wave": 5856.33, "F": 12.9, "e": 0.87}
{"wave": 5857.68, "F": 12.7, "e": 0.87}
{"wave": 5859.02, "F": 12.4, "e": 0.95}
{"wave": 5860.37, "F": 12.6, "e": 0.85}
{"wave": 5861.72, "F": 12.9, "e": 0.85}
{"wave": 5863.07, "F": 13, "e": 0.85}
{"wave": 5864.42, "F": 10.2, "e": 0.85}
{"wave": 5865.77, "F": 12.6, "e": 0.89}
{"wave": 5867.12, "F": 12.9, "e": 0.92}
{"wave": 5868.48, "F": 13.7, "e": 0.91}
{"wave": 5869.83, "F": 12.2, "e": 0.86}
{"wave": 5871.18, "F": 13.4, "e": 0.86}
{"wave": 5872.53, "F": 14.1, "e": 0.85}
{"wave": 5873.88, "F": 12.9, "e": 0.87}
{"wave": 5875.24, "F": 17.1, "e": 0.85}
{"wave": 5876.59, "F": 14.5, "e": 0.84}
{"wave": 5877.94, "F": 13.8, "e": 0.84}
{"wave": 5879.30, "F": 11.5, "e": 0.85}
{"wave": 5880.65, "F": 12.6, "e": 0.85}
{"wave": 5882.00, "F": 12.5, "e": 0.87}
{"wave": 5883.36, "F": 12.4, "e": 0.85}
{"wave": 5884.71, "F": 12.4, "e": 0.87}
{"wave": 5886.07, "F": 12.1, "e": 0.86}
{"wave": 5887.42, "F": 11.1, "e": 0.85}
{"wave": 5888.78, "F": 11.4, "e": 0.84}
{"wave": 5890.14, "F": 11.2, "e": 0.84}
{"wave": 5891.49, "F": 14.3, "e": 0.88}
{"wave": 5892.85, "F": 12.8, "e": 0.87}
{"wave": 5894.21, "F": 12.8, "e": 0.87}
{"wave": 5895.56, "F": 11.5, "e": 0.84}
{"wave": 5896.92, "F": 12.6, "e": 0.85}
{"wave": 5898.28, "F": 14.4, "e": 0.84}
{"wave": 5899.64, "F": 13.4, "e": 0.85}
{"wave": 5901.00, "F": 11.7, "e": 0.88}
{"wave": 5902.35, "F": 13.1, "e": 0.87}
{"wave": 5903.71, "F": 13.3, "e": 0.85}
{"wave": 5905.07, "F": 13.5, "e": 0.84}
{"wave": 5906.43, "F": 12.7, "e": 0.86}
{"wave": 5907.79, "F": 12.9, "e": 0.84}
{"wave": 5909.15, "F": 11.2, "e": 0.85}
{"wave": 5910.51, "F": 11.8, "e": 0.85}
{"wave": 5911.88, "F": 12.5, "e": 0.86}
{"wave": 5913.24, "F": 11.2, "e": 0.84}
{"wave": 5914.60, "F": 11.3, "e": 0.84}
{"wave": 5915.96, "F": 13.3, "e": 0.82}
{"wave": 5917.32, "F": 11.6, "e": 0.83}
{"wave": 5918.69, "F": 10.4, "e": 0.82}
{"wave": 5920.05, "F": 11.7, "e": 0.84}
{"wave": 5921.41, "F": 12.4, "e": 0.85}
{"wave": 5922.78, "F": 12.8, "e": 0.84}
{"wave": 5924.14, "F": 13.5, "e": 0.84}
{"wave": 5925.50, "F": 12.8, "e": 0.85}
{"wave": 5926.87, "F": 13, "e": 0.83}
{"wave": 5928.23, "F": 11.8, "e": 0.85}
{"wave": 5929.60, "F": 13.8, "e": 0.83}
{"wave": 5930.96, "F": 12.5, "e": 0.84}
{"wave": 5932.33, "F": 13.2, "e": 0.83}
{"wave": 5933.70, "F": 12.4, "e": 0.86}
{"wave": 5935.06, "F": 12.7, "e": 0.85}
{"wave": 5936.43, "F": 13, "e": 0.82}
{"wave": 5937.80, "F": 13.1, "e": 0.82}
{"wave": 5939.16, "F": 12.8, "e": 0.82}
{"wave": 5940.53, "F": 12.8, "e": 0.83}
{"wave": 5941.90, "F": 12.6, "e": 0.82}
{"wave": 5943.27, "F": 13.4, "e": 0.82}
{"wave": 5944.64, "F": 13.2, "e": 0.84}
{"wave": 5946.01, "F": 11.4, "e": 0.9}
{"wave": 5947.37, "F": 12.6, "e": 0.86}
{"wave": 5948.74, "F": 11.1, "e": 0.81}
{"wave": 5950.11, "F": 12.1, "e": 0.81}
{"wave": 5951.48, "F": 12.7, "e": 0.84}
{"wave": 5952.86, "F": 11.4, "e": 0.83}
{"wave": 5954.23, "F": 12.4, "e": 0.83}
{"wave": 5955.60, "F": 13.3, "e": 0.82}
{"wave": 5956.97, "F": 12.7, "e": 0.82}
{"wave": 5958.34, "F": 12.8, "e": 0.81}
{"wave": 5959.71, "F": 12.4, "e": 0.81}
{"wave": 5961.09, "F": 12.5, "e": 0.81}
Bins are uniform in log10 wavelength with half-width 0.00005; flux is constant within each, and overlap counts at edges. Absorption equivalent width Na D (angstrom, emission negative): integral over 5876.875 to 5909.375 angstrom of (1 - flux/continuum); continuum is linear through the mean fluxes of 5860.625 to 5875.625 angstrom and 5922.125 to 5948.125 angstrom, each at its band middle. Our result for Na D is 1.0 angstrom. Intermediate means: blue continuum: 13.1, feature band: 12.6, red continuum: 12.8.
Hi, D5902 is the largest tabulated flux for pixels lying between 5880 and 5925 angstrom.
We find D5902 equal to 14.4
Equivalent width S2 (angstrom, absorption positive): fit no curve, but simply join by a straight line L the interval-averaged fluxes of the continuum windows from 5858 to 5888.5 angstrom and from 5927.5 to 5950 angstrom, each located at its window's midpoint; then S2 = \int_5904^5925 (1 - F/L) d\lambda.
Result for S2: 0.8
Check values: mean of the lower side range 12.8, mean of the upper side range 12.6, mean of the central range 12.2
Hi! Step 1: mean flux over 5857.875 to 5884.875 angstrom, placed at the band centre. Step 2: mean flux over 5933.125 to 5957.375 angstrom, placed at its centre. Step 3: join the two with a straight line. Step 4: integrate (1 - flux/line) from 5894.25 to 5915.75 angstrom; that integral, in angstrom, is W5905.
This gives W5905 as 0.5 angstrom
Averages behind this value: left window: 13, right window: 12.5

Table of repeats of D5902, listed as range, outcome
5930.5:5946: 13.4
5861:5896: 17.1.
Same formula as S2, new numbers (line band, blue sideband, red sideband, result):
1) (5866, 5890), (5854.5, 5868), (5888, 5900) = -0.7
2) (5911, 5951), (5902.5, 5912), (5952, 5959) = 0.3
